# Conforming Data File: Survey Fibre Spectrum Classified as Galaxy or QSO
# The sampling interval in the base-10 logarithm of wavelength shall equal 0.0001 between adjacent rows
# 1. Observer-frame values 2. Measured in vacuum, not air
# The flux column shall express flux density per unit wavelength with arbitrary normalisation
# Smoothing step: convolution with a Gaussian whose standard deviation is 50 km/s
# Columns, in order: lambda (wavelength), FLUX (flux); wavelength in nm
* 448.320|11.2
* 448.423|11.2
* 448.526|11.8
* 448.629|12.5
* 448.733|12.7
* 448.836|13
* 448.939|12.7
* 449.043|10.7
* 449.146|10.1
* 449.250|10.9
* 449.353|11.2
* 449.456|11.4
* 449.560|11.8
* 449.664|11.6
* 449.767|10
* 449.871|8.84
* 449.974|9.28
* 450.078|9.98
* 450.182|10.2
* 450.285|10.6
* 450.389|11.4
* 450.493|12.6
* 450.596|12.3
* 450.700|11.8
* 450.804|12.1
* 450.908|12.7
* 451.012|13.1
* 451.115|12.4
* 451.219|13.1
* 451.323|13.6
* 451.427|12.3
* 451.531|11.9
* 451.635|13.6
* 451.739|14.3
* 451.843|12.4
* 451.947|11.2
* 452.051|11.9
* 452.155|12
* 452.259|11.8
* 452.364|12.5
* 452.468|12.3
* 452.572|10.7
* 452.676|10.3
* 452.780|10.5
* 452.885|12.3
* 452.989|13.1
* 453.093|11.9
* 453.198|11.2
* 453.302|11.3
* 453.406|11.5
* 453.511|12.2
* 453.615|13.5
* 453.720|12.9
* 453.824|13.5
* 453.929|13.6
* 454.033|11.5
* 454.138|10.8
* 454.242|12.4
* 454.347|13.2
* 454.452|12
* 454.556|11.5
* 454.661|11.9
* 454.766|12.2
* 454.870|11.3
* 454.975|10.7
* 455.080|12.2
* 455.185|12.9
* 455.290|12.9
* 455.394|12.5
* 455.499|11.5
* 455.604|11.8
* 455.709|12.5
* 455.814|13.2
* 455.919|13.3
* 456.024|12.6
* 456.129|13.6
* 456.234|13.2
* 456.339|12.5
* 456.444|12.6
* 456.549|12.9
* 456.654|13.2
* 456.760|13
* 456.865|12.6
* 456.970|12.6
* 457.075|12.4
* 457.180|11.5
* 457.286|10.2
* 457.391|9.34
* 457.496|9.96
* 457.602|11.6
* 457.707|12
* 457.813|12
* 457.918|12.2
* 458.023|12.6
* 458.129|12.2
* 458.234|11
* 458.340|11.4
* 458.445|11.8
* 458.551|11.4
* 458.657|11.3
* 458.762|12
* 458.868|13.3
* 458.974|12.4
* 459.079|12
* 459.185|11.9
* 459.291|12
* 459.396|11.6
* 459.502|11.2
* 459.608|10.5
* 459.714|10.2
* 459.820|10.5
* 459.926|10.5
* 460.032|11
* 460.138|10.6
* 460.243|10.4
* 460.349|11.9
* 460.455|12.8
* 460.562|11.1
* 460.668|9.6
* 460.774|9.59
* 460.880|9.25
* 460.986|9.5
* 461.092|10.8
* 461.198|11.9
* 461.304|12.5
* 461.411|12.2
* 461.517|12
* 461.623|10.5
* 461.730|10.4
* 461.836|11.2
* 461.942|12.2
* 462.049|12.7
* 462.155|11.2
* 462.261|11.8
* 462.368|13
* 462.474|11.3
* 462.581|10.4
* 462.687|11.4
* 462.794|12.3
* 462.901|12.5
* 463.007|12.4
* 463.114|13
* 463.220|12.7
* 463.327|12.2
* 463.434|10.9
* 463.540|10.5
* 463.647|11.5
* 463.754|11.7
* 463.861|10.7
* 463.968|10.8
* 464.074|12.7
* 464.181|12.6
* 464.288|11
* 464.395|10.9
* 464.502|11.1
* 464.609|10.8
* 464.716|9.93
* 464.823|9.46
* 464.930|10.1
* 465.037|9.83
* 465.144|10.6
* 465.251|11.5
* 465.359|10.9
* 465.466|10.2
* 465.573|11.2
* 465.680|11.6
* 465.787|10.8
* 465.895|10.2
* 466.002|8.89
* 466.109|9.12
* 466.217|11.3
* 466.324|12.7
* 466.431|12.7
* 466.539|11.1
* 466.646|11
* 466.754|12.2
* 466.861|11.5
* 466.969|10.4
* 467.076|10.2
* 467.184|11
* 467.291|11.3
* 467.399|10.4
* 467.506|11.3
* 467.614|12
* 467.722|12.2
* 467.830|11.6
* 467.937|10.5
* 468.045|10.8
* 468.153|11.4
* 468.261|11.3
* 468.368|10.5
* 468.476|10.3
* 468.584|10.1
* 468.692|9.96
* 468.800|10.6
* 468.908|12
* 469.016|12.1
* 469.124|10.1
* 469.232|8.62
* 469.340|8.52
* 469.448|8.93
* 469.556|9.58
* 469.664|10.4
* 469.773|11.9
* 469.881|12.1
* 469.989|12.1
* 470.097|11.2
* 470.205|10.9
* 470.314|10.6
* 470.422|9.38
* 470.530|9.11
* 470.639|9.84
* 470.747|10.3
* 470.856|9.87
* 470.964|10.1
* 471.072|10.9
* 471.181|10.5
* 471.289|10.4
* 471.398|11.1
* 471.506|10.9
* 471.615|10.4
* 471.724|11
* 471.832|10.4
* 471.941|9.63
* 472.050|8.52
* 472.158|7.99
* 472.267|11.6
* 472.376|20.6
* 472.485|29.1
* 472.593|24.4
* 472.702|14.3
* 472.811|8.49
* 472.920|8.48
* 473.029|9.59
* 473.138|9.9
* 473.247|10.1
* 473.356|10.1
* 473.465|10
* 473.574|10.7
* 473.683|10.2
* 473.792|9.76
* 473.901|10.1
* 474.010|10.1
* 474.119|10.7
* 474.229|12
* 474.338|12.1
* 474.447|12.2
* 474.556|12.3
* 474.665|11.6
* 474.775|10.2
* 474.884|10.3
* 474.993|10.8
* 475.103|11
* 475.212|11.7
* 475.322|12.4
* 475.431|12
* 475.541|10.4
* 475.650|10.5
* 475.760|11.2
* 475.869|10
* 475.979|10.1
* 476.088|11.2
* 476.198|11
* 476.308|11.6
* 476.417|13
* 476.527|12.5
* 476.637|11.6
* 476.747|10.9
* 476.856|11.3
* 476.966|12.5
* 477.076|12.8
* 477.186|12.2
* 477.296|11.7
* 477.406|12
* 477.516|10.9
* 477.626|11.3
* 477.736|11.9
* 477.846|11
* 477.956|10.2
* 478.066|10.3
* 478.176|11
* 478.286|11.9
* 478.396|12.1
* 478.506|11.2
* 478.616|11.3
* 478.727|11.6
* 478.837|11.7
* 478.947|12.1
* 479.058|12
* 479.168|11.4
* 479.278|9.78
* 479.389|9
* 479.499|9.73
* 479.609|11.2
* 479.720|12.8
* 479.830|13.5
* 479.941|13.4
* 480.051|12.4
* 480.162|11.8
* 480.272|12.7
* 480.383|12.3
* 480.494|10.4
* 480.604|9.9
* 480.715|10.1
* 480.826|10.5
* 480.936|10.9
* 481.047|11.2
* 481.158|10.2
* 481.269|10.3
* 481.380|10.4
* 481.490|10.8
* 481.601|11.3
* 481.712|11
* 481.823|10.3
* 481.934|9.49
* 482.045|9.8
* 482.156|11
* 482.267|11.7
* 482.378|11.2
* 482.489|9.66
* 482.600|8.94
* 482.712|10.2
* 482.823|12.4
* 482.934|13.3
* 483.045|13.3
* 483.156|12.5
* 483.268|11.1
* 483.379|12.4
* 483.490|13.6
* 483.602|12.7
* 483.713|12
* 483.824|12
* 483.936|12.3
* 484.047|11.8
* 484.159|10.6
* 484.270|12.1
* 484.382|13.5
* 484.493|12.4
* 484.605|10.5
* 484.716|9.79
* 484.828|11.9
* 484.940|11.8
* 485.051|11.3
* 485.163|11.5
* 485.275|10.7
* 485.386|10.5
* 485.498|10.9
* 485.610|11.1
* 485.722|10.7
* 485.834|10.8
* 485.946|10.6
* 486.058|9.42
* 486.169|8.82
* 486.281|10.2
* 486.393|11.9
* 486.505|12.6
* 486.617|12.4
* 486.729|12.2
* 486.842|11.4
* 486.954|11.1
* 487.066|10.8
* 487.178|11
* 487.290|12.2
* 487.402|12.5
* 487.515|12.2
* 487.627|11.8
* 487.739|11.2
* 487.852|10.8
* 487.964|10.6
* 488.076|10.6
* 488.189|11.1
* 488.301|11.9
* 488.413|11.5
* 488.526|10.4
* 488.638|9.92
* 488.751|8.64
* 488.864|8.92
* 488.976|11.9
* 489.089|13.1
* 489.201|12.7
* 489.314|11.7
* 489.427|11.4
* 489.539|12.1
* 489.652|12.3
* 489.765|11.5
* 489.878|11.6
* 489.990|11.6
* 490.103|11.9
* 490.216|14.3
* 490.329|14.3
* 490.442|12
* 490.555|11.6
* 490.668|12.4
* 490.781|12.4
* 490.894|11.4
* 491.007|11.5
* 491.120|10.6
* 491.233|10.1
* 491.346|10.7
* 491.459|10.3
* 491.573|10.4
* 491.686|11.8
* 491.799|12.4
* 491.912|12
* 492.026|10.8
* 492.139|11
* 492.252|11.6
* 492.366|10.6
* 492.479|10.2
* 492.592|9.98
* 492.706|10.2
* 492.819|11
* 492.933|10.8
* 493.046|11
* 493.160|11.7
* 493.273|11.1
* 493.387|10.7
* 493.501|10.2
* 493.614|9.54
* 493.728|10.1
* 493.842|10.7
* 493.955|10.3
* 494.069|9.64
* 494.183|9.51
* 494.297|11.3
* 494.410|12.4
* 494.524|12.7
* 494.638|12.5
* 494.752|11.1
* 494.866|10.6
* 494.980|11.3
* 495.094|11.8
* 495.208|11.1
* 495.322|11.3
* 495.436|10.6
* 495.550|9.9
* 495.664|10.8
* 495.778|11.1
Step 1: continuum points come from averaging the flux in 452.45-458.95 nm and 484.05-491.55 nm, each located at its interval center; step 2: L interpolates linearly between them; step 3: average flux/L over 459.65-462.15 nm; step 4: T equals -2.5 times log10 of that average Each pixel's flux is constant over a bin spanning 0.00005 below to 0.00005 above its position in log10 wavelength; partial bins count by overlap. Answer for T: 0.09 mag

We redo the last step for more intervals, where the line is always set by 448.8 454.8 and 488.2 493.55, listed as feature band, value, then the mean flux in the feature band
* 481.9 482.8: 0.110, 10.3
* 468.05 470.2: 0.096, 10.6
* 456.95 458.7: 0.027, 11.5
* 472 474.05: -0.071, 12.3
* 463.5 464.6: 0.033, 11.3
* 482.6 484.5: -0.067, 12.1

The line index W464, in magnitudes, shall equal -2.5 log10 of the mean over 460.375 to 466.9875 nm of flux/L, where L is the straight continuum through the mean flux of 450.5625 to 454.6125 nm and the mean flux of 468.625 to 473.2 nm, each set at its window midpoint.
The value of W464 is 0.05 mag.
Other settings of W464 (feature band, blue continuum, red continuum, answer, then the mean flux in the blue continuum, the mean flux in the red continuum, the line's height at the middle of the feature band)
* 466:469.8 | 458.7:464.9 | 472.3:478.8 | 0.07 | 11.4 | 11.8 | 11.6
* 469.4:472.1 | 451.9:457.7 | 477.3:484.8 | 0.12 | 12.1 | 11.3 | 11.6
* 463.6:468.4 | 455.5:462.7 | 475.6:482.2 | 0.05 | 11.6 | 11.2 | 11.5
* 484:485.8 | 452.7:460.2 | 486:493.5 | 0.01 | 12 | 11.3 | 11.4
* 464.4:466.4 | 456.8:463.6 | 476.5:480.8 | 0.09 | 11.5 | 11.5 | 11.5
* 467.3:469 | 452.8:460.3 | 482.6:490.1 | 0.07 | 12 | 11.4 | 11.8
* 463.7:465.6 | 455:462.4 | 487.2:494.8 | 0.07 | 11.7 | 11.3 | 11.6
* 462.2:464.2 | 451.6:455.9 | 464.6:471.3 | -0.06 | 12.1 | 10.7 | 11.2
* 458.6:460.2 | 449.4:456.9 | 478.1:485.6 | 0.05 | 12.1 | 11.4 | 11.9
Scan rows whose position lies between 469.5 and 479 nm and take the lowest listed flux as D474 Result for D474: 7.99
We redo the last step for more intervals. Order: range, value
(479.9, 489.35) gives 8.64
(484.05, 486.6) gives 8.82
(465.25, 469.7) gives 8.52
